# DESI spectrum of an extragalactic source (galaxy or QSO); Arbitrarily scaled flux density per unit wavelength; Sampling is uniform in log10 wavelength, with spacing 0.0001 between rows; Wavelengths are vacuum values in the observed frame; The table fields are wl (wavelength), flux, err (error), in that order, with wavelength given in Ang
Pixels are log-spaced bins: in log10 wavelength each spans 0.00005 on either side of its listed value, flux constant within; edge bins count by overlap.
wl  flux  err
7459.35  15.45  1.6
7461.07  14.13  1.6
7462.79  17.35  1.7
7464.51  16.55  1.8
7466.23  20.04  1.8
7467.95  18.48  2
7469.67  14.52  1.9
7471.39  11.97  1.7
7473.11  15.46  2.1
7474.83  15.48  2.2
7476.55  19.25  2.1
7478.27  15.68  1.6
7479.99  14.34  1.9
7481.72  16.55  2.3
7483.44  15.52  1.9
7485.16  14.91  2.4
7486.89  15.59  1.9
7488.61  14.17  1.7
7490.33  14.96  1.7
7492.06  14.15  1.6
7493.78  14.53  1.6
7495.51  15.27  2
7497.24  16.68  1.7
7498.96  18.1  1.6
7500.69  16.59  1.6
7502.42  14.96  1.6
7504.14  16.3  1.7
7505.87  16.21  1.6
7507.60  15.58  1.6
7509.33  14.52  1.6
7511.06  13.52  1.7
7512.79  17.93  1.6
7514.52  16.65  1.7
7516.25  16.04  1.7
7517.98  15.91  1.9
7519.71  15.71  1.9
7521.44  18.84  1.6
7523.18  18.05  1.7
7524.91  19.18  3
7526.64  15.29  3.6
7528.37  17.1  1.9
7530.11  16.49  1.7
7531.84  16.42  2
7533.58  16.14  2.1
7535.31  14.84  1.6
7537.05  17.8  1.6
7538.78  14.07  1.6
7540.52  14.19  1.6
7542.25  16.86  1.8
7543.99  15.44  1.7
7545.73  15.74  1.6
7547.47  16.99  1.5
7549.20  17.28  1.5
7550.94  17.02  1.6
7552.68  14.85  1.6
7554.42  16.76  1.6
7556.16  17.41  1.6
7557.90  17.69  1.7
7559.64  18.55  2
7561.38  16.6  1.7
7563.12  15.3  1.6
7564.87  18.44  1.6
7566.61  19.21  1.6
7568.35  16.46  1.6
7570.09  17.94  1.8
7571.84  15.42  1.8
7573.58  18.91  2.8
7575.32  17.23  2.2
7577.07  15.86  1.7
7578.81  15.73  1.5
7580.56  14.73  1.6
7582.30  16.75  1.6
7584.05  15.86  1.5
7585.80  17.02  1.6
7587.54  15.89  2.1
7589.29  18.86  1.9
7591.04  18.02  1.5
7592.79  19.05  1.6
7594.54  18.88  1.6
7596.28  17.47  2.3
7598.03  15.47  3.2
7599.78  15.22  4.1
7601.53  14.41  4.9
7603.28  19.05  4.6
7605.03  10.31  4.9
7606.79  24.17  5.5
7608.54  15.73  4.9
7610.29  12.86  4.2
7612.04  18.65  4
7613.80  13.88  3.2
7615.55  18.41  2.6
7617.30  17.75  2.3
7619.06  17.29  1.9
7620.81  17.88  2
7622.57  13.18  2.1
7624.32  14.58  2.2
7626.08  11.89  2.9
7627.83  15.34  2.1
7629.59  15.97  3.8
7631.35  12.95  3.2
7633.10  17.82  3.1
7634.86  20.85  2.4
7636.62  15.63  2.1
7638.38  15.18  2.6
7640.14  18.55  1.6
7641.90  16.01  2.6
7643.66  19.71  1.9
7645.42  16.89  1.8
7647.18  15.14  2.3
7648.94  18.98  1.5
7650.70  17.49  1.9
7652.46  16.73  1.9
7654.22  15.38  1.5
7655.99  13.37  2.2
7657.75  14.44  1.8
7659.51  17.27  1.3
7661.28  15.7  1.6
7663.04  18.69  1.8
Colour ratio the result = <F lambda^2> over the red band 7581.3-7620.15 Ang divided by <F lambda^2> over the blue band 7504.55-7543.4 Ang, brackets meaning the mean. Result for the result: 1.06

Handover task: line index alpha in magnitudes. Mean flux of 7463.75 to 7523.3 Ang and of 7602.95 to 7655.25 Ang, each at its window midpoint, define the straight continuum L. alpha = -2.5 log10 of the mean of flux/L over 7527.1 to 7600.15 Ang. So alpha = -0.034 mag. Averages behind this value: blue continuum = 15.9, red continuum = 16.4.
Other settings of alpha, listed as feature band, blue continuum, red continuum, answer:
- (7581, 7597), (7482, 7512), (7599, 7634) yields -0.111 mag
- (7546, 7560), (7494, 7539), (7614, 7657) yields -0.042 mag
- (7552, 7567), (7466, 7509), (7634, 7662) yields -0.064 mag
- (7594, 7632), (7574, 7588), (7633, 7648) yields 0.055 mag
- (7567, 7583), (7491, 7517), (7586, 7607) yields 0.005 mag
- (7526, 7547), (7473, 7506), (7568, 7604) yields 0.027 mag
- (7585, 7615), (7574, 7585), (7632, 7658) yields -0.028 mag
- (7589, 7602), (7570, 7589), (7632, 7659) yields -0.040 mag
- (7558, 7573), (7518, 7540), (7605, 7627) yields -0.059 mag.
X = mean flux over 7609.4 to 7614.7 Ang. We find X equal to 15.2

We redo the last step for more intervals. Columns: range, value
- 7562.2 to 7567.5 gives 17.6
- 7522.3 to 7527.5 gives 17.5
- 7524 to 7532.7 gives 16.9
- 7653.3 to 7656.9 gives 14.4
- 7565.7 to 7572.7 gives 17.3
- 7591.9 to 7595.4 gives 18.9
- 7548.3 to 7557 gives 16.7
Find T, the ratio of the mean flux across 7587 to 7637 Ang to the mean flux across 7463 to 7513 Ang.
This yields 1.0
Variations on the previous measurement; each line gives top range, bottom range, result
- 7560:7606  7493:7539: 1.03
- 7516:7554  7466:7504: 1.04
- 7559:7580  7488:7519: 1.09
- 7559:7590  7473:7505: 1.08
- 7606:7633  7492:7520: 1.01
